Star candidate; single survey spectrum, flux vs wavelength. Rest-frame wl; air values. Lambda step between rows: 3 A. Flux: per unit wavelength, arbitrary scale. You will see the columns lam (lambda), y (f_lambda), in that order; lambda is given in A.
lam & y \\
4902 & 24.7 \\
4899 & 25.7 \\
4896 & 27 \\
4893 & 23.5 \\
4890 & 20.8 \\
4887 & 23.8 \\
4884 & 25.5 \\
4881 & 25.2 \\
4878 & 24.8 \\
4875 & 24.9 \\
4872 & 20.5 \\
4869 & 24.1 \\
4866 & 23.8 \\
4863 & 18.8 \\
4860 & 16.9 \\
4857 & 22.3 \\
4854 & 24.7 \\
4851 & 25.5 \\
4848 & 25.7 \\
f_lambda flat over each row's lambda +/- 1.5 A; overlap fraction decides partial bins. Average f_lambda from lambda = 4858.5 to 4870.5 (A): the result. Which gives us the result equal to 20.9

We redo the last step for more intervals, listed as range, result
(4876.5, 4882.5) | 25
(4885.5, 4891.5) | 22.3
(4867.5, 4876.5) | 23.2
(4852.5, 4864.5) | 20.7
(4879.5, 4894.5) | 23.8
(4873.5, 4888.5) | 24.8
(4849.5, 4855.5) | 25.1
